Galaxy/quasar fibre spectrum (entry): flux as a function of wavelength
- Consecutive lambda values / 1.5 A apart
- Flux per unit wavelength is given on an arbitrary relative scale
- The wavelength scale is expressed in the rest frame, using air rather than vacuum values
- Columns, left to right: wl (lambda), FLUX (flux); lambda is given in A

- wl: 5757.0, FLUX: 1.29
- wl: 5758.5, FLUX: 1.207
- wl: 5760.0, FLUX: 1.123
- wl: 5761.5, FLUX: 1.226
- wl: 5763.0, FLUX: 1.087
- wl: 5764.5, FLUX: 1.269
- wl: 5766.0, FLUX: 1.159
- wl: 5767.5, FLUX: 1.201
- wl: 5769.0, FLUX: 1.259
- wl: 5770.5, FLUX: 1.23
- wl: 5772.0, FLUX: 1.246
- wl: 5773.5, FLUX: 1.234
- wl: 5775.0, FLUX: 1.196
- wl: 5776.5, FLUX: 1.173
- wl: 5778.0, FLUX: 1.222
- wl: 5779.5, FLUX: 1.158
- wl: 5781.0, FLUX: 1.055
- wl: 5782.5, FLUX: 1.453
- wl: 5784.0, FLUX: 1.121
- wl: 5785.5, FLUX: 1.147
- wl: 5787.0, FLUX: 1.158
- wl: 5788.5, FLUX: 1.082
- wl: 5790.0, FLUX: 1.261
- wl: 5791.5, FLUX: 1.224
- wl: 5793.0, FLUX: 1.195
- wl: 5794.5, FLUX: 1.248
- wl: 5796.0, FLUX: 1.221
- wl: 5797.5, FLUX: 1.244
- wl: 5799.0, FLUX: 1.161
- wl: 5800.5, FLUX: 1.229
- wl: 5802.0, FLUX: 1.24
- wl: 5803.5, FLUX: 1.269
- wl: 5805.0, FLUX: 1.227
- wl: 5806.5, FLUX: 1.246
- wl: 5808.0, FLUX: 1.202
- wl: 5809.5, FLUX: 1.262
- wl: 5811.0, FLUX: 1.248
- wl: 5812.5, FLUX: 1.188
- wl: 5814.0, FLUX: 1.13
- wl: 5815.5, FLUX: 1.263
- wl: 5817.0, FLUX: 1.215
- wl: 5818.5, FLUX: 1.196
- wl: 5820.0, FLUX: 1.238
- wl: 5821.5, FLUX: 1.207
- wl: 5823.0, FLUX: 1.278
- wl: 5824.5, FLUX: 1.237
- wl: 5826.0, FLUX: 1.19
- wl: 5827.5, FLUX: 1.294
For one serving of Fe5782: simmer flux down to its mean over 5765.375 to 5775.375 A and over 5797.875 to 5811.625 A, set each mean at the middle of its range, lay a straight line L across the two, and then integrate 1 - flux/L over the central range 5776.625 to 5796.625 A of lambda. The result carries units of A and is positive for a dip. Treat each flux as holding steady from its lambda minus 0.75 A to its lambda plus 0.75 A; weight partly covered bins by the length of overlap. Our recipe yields 0.50 A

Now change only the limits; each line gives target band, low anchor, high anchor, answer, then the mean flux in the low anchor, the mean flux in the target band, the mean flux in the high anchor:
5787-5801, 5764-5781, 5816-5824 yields 0.1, 1.21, 1.2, 1.23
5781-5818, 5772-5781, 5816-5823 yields -0.2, 1.19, 1.21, 1.22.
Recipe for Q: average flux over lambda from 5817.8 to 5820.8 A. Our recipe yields 1.22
